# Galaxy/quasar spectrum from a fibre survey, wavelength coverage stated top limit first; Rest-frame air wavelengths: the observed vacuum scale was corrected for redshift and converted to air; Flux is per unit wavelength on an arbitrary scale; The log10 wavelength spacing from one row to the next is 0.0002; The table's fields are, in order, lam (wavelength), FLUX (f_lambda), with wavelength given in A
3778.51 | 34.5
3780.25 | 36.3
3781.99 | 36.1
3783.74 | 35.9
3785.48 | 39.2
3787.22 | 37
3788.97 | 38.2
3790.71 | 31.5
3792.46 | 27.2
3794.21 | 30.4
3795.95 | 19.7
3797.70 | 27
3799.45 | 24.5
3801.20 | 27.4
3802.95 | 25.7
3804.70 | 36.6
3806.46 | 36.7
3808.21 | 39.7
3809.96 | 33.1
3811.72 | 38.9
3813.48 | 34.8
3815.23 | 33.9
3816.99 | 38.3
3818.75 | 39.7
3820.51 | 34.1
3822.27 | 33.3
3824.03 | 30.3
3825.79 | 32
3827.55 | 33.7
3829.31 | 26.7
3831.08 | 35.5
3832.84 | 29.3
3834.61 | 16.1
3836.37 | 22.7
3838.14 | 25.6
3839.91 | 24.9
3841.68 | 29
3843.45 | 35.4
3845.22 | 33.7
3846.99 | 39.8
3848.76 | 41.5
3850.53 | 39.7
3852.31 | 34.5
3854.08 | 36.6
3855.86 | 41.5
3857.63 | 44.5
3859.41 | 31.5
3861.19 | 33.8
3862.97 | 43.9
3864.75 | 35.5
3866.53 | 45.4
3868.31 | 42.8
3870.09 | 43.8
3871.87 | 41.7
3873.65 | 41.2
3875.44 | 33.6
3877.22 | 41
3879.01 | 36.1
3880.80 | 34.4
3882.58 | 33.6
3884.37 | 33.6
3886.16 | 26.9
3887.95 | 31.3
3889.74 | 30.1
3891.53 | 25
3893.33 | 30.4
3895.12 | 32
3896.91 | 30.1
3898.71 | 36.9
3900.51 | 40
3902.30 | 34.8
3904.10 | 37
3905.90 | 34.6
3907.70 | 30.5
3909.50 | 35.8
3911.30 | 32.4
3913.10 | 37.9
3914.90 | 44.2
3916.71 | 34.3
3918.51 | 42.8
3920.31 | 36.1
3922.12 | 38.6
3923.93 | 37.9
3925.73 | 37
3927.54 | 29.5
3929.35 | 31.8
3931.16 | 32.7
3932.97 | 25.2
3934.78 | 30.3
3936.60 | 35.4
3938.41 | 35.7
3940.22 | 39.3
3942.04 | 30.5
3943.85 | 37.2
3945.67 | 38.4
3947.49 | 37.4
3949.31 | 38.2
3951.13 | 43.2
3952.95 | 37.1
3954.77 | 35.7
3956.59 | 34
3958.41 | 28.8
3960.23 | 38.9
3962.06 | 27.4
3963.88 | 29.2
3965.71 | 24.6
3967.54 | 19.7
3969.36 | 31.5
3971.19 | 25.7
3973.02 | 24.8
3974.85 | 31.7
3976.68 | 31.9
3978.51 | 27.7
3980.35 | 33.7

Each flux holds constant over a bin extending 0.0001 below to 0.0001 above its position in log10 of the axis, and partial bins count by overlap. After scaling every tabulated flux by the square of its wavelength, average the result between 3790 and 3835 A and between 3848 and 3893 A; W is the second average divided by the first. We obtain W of 1.2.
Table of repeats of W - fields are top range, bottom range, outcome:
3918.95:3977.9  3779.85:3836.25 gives 1.10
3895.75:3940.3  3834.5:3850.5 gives 1.18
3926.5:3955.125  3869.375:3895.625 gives 1.05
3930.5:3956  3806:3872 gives 1.07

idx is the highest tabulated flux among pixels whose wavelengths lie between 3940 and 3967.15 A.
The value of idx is 43.2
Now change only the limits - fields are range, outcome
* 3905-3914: 37.9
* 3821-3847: 39.8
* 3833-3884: 45.4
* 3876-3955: 44.2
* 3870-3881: 43.8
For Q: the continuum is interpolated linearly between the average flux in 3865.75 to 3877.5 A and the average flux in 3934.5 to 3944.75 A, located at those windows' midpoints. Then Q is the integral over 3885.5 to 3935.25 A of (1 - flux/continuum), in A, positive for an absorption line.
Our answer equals 5.02 A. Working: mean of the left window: 41.4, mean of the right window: 35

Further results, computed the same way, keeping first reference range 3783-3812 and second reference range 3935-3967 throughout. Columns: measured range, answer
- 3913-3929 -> -1.6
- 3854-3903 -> -4.1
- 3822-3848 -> 2.3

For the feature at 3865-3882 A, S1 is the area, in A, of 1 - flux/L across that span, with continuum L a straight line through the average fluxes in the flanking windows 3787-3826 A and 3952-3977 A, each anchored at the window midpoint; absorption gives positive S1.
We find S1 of -4.4 A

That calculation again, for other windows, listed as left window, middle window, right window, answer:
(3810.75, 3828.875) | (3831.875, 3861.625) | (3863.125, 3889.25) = 2.5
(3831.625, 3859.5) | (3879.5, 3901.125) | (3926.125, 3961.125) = 1.1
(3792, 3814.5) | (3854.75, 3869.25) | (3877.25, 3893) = -3.8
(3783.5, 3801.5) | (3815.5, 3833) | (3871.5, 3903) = -1.0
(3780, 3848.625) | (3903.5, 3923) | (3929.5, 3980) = -2.7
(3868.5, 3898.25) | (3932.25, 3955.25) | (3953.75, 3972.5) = -3.8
